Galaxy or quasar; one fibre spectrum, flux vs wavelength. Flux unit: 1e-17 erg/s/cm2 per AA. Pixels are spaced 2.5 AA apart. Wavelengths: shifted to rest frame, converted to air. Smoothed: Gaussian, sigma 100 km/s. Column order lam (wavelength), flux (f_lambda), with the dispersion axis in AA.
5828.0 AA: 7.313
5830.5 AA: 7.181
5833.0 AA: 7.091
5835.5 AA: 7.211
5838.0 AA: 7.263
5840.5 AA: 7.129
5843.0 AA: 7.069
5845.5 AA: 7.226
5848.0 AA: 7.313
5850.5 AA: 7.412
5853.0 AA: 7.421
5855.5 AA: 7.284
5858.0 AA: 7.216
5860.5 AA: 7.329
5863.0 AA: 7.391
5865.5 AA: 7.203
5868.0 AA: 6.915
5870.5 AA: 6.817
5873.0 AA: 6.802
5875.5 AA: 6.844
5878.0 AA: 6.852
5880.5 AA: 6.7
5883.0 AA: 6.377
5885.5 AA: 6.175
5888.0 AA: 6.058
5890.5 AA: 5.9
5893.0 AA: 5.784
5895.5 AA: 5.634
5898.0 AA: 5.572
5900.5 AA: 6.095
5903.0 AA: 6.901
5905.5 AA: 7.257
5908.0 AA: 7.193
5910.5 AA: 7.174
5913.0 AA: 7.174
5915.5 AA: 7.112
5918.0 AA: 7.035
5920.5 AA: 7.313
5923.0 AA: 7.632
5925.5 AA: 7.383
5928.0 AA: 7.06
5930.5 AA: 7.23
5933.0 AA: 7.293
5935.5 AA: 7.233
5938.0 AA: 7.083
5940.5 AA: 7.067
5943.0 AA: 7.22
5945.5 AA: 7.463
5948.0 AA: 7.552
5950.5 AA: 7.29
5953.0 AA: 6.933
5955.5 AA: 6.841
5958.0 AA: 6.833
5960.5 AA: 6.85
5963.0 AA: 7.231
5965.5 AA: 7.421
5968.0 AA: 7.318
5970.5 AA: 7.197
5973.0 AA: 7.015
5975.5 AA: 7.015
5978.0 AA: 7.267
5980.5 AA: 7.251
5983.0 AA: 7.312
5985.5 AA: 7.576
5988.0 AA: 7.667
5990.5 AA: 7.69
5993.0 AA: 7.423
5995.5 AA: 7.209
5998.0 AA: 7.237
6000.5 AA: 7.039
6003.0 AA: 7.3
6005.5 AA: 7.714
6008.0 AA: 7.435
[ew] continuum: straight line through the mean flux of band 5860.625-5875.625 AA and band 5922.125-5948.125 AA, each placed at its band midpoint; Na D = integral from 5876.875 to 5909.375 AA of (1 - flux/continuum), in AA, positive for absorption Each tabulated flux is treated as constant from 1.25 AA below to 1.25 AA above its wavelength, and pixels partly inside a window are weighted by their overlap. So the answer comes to 3.5 AA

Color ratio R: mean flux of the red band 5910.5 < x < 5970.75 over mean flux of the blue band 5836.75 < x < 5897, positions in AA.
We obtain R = 1.1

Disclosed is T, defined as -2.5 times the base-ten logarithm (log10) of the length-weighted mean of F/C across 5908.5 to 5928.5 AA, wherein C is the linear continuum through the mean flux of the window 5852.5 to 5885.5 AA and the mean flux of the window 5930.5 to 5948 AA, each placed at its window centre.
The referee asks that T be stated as -0.01 mag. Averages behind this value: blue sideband 6.97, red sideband 7.25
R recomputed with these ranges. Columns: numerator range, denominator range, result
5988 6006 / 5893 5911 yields 1.14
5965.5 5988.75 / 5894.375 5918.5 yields 1.09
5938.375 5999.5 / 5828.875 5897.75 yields 1.06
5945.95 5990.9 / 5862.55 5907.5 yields 1.11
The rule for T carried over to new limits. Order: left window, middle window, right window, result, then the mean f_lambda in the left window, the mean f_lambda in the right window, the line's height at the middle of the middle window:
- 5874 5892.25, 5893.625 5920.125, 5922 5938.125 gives 0.02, 6.4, 7.28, 6.85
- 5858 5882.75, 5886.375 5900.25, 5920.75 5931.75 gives 0.22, 6.97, 7.33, 7.12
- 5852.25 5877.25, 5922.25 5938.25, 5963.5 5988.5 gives -0.01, 7.11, 7.29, 7.22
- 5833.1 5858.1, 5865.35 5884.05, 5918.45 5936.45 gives 0.07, 7.25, 7.3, 7.27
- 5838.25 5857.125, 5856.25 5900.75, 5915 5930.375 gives 0.11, 7.26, 7.26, 7.26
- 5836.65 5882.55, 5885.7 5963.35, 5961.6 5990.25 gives 0.05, 7.11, 7.31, 7.22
